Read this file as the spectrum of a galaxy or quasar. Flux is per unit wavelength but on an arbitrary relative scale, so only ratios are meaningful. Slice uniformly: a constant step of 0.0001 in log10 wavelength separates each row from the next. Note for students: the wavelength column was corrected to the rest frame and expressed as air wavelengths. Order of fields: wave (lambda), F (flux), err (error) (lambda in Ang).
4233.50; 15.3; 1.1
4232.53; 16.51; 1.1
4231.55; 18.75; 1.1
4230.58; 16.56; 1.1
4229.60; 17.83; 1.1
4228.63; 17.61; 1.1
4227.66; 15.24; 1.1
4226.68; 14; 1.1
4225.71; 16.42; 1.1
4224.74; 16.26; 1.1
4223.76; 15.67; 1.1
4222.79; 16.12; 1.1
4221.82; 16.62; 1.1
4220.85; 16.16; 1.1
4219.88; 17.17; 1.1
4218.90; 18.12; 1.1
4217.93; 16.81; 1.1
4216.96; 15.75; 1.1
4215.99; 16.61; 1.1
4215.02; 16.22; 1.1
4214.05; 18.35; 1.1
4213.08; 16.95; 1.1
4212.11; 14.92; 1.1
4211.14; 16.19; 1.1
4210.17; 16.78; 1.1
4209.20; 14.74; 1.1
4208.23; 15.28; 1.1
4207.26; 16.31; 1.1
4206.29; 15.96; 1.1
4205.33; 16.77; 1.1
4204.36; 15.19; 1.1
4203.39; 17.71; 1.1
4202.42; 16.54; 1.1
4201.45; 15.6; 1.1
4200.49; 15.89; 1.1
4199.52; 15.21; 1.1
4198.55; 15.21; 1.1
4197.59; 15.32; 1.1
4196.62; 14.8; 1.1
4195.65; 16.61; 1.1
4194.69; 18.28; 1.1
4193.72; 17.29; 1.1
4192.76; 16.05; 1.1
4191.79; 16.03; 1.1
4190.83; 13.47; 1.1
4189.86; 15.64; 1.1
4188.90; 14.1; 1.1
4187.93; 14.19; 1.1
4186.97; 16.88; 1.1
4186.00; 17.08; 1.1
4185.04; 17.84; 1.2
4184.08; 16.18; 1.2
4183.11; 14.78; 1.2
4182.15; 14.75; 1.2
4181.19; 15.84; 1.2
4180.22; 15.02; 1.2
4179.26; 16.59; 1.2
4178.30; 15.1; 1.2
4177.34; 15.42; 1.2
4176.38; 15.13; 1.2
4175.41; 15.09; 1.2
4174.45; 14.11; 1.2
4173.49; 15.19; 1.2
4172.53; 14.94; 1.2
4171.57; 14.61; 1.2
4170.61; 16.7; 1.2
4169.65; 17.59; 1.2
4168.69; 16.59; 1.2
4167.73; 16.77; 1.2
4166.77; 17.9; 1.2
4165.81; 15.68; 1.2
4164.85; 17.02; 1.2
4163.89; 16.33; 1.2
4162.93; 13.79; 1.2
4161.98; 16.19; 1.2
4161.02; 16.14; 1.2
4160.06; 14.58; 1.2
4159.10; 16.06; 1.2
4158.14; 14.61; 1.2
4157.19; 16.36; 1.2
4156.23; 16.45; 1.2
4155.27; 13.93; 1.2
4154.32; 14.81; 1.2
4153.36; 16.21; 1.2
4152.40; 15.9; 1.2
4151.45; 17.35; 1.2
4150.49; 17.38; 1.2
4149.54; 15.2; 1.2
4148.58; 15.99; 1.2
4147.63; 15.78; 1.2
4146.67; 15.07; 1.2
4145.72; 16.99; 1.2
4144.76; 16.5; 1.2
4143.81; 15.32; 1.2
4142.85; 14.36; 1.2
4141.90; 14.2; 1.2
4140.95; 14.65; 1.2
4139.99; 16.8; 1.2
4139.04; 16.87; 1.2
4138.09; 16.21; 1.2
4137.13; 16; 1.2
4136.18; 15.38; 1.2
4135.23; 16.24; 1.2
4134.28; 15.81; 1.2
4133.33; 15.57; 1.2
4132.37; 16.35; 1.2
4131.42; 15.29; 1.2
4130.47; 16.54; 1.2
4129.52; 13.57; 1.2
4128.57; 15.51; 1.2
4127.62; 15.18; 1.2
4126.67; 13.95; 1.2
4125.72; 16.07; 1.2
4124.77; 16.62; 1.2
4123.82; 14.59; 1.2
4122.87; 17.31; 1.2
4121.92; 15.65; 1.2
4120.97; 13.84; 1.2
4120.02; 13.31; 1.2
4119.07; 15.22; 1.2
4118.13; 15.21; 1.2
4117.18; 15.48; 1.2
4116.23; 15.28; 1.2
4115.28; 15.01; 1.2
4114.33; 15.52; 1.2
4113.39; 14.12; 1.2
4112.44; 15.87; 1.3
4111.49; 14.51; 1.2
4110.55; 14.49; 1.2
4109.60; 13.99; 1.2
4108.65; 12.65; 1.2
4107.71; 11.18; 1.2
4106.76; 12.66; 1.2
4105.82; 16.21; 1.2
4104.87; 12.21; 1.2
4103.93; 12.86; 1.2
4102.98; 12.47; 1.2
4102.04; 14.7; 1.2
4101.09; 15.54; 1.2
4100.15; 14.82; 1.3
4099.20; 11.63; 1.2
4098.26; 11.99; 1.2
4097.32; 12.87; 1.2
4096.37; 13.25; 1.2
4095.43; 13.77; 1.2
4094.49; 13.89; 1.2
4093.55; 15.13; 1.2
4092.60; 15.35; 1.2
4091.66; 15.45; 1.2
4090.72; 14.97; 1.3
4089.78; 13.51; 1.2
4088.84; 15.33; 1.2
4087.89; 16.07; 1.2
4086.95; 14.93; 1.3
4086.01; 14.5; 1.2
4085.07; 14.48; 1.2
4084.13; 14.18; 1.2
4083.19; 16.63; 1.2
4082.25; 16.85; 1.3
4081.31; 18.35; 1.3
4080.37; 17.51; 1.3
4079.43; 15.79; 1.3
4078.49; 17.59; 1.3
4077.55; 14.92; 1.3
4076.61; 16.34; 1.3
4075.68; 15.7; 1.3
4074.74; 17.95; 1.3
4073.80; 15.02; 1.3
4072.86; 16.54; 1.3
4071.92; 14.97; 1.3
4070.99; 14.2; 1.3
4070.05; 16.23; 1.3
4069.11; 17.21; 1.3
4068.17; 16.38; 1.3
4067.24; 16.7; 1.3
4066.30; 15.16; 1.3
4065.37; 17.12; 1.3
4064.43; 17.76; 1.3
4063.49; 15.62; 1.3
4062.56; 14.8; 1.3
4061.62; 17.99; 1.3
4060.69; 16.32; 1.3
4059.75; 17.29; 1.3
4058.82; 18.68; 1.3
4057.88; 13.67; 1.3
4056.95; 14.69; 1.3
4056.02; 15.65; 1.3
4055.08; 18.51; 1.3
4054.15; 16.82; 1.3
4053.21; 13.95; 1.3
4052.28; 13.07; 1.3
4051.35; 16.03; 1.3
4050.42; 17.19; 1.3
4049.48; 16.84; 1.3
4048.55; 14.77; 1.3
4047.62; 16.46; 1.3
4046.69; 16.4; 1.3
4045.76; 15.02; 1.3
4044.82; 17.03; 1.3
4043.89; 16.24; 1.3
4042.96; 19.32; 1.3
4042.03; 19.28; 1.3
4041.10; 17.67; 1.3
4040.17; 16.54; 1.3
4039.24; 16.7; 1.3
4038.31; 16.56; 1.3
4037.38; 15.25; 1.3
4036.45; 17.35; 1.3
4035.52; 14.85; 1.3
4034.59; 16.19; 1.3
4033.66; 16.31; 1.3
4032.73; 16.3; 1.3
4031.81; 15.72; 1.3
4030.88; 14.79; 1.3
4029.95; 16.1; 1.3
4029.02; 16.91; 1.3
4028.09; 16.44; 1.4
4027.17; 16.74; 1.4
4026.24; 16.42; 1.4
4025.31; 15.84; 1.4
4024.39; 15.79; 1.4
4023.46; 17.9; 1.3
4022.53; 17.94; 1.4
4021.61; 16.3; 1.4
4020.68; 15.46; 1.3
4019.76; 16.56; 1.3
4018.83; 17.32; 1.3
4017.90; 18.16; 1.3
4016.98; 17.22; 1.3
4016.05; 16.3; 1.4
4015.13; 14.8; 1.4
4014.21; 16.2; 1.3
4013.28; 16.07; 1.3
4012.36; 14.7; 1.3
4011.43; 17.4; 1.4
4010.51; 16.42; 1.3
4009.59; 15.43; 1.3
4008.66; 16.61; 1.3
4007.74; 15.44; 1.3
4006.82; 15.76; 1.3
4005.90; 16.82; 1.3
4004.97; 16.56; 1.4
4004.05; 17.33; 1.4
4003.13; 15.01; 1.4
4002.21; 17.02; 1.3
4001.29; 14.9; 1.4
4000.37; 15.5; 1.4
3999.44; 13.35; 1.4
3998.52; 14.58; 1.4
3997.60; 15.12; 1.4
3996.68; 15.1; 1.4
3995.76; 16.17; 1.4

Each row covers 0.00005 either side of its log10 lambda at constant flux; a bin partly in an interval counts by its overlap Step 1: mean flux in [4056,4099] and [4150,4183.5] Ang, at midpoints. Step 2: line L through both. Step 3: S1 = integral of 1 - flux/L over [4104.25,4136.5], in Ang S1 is 1.6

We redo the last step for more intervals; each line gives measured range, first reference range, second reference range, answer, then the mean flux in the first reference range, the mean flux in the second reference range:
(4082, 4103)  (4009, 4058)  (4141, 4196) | 2.1 Ang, 16.3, 15.8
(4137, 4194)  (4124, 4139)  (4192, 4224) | 0.6 Ang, 15.6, 16.3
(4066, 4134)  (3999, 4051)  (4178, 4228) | 5.0 Ang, 16.3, 16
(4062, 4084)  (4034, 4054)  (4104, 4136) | -0.7 Ang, 16.3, 14.9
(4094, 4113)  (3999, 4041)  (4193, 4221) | 3.1 Ang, 16.2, 16.3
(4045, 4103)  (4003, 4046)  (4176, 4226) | 2.8 Ang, 16.5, 16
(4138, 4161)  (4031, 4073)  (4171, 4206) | 0.2 Ang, 16.3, 15.7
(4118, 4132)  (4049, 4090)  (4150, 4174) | 0.7 Ang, 16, 16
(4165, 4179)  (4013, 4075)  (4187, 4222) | 0.3 Ang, 16.3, 16.1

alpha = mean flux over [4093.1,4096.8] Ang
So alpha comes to 14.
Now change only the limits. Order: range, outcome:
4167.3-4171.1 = 16.9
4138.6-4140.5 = 16.8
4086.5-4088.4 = 15.4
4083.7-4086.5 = 14.4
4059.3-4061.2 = 16.8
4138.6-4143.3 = 15.4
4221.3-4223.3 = 16.4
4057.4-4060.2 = 16.6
